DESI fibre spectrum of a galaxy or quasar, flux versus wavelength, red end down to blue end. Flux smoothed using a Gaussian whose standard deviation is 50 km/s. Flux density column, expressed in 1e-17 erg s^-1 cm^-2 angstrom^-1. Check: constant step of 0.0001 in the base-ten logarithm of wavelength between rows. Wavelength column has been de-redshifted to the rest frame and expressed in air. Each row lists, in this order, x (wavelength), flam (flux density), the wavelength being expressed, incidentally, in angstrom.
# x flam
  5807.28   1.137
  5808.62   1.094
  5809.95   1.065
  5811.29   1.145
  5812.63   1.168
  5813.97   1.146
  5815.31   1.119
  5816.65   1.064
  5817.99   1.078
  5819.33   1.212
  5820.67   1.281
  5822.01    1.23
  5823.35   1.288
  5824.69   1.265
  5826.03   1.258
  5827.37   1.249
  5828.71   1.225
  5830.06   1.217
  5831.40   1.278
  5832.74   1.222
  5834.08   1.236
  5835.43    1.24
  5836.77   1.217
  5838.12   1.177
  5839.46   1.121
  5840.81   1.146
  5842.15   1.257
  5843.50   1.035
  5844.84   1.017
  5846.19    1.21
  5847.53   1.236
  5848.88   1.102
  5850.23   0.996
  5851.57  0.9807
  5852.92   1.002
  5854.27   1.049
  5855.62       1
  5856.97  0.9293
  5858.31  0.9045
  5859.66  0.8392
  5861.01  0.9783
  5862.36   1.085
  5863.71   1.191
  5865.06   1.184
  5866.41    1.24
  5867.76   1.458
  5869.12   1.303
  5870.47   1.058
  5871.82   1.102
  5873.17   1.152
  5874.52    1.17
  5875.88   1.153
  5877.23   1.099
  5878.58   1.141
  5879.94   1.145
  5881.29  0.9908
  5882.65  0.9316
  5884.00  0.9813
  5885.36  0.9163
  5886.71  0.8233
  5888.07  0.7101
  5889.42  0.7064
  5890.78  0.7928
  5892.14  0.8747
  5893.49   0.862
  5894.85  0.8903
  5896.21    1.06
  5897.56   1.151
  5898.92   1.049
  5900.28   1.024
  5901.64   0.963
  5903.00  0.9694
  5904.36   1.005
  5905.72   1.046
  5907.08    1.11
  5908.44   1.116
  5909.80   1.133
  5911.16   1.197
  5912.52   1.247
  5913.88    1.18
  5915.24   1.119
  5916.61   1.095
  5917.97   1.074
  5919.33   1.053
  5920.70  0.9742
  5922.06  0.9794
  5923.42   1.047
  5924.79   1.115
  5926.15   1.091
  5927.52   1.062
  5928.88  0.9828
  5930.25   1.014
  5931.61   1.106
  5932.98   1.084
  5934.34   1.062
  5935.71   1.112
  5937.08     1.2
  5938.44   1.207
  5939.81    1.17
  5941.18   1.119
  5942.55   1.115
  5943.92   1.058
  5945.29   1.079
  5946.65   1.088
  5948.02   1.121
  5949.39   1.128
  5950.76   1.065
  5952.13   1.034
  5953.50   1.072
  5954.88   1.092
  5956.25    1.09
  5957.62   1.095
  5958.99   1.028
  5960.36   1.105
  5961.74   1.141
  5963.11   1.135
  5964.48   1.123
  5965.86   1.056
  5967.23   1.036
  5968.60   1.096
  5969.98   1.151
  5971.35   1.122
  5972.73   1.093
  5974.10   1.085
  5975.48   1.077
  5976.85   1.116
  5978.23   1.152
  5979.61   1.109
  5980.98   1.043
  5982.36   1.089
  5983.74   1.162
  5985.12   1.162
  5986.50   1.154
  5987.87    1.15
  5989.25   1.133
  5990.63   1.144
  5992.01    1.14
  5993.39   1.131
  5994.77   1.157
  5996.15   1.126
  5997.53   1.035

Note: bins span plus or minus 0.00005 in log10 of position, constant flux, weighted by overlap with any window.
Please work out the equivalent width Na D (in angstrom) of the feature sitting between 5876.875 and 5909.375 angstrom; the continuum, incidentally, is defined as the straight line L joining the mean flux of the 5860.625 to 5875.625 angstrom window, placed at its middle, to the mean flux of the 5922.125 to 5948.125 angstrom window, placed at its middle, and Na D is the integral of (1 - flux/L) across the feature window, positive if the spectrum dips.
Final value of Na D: 4.9 angstrom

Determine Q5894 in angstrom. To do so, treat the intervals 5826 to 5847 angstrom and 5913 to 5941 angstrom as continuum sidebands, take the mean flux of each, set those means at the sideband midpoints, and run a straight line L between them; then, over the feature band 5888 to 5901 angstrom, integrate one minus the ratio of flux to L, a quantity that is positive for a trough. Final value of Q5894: 2.3 angstrom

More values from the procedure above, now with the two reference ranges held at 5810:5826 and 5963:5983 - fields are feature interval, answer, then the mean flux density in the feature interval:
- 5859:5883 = 0.5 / 1.13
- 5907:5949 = 0.8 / 1.1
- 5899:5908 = 0.9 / 1.02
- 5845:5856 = 0.9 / 1.07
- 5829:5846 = -0.2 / 1.18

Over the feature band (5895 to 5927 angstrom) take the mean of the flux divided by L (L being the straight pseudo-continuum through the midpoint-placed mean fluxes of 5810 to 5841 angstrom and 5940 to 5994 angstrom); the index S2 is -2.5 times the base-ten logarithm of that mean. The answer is 0.07 mag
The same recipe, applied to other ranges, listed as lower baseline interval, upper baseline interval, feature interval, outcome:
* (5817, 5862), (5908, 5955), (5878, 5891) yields 0.21 mag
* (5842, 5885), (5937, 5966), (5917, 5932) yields 0.05 mag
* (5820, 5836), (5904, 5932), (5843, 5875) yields 0.09 mag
